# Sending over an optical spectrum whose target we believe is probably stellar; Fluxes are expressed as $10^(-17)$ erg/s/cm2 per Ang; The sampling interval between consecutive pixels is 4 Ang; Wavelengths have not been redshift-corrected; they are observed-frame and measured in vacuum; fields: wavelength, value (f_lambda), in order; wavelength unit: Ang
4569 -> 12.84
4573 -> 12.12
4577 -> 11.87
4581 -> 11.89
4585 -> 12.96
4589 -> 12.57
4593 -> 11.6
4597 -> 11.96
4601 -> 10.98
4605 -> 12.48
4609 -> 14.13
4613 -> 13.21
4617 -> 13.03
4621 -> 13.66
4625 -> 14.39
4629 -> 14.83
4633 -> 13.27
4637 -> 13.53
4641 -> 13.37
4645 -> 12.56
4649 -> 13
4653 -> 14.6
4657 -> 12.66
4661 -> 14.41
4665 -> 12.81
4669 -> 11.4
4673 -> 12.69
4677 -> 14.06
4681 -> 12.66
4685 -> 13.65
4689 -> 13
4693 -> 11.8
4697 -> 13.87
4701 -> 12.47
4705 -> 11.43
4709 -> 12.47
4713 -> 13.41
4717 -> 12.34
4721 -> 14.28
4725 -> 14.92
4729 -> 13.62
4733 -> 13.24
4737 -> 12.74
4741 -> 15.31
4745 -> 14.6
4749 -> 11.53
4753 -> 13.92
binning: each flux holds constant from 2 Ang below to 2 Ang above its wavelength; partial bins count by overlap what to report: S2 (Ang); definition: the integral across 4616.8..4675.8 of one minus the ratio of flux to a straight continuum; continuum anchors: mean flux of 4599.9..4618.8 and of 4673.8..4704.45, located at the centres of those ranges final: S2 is -2.1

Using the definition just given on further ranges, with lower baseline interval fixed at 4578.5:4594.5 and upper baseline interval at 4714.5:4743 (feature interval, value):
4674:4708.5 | 1.35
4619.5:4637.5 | -1.80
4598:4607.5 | 0.42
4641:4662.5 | -0.76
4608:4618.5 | -0.73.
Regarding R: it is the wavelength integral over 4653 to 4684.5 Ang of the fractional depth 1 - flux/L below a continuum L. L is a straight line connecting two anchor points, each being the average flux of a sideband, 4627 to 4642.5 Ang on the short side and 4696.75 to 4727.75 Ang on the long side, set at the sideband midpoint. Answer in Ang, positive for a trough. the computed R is 0.91 Ang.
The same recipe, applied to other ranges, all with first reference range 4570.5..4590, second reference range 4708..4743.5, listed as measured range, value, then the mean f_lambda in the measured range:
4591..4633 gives -1.5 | 13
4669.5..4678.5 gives 0.1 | 13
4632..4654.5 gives -0.9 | 13.4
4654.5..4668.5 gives -0.1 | 13.1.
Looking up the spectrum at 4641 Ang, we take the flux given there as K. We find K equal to 13.37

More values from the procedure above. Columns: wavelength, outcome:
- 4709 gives 12.47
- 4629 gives 14.83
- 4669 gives 11.4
